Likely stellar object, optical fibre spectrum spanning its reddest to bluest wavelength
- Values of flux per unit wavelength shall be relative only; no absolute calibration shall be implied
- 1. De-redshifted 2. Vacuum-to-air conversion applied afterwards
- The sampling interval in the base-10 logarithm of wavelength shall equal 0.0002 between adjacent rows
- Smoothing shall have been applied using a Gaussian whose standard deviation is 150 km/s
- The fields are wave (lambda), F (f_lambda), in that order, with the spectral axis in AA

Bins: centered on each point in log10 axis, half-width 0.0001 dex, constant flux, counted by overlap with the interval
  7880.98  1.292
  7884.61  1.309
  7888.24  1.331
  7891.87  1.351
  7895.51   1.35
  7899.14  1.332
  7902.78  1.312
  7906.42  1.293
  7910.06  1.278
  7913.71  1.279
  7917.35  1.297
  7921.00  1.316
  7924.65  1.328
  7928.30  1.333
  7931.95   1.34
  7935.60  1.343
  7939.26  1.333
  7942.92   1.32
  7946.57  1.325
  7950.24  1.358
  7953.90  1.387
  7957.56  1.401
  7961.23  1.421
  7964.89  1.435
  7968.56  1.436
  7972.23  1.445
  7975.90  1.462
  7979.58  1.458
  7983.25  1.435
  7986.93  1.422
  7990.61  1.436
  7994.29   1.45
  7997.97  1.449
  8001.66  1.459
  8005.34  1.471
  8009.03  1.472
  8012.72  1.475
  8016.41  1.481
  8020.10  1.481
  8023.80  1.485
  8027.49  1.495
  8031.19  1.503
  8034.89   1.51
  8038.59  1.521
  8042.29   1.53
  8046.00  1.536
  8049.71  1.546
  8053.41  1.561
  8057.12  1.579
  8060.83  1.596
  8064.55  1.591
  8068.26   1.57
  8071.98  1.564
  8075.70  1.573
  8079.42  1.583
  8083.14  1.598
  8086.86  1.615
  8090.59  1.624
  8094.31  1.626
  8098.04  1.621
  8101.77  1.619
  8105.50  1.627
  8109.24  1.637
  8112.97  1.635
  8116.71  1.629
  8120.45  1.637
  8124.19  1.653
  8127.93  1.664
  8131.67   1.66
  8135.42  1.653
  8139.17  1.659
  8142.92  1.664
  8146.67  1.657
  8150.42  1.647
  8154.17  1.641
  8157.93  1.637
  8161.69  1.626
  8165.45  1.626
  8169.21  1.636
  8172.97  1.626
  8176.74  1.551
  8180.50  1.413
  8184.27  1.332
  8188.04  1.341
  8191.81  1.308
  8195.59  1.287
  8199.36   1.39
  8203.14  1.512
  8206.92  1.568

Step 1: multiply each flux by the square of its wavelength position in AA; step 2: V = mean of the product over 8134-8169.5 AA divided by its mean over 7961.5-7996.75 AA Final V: 1.2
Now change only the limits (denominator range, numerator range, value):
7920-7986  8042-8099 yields 1.18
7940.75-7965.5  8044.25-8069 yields 1.17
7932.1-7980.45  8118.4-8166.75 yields 1.24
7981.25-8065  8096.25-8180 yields 1.12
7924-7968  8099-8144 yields 1.26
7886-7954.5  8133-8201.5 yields 1.23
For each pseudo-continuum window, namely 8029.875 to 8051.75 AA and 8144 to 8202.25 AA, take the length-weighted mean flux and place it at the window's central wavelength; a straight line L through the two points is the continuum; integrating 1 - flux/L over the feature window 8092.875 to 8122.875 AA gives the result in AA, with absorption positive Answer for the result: -2.1 AA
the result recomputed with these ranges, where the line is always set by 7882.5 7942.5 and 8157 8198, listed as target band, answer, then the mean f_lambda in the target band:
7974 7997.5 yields -1.4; 1.44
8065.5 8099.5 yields -4.1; 1.6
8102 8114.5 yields -1.6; 1.63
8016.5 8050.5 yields -2.8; 1.51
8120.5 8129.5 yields -1.3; 1.65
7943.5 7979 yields -1.5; 1.41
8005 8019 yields -0.9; 1.48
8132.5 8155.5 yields -3.0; 1.65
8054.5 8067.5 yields -1.6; 1.59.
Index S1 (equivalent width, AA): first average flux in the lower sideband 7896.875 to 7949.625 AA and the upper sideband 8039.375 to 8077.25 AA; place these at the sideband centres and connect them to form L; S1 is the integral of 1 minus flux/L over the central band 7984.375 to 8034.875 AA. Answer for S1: 0.2 AA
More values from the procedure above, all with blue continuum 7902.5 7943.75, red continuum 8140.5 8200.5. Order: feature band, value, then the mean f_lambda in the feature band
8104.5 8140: -3.83 AA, 1.65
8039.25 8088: -4.61 AA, 1.57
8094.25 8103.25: -0.96 AA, 1.62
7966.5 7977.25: -0.72 AA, 1.45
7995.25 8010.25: -0.86 AA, 1.46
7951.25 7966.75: -0.73 AA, 1.41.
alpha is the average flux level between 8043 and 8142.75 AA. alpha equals 1.61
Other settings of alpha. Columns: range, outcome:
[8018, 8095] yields 1.56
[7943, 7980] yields 1.41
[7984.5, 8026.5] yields 1.46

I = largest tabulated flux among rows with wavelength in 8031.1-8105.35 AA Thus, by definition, 1.626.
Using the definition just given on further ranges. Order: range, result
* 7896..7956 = 1.387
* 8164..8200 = 1.636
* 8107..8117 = 1.637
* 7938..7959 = 1.401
